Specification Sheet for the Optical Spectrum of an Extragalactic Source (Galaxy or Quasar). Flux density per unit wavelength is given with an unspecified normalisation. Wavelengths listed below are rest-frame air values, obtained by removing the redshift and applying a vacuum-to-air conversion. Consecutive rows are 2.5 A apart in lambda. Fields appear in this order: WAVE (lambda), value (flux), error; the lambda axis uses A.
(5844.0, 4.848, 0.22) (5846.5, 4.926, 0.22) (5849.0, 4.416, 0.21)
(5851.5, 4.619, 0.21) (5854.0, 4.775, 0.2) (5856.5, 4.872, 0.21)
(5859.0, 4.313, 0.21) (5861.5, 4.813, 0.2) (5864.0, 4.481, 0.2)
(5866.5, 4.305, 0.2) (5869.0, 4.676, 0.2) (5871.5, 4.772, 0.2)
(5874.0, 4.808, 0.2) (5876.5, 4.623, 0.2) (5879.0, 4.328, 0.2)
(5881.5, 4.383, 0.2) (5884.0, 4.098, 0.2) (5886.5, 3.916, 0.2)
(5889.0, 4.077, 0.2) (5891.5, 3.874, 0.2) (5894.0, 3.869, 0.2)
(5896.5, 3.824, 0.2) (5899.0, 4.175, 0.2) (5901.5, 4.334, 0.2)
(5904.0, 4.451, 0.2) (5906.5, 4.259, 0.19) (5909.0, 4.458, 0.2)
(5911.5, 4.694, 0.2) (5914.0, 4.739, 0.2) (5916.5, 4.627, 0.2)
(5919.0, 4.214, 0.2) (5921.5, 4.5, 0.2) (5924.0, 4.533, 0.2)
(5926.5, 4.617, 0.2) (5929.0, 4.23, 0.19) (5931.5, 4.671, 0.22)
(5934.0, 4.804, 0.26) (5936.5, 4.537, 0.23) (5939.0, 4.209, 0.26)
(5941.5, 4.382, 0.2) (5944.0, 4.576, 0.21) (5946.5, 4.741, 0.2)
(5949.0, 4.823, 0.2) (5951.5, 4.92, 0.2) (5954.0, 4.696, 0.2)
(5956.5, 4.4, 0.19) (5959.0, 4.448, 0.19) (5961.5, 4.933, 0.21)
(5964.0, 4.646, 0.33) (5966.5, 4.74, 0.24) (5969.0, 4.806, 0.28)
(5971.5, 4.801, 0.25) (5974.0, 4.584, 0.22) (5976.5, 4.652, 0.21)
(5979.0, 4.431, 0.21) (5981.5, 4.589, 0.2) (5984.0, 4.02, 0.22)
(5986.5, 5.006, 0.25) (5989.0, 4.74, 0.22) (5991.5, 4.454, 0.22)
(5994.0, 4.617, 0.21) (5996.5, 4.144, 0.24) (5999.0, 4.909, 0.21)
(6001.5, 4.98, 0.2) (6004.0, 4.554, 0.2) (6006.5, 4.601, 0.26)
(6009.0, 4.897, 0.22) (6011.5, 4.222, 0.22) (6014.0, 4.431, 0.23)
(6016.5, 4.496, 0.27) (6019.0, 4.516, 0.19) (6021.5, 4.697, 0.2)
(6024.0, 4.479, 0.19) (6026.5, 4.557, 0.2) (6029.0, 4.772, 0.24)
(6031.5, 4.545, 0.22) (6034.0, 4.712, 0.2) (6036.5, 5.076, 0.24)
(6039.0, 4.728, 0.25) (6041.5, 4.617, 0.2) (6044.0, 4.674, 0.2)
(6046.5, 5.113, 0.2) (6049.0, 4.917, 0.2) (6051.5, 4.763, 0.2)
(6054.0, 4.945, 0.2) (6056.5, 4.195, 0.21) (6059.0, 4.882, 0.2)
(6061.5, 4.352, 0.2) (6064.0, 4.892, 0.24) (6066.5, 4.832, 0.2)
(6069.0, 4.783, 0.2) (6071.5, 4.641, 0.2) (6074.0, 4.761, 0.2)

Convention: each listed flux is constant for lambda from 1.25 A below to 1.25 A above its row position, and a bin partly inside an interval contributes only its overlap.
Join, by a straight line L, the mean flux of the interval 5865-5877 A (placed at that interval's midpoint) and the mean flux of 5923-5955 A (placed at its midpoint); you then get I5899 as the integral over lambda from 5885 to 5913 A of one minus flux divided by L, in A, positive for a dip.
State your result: 2.7 A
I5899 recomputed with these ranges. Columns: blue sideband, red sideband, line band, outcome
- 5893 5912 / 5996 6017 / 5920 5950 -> -1.31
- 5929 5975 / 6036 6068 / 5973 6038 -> 1.40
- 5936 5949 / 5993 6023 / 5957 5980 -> -0.60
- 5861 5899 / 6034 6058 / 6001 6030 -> 0.64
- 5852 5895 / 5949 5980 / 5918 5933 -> 0.32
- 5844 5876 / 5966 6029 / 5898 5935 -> 1.16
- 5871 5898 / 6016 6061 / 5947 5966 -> -1.09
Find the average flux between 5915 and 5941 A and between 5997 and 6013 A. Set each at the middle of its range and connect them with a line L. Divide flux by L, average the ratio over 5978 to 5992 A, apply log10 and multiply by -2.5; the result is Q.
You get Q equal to 0.017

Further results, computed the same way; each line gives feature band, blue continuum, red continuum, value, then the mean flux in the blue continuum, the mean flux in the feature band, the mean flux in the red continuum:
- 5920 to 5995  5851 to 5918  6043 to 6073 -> -0.012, 4.41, 4.6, 4.75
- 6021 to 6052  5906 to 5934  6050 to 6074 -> -0.016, 4.52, 4.74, 4.7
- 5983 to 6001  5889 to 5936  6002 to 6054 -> 0.001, 4.38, 4.58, 4.68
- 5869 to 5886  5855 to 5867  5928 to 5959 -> 0.021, 4.58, 4.49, 4.58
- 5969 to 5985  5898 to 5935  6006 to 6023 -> -0.005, 4.49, 4.54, 4.55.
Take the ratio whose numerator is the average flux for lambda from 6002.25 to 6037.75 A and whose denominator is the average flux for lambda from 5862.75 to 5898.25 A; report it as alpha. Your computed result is 1.08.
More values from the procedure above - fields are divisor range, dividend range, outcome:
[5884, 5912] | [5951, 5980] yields 1.12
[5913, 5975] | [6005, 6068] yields 1.02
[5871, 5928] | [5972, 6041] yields 1.06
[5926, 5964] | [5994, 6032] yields 1.00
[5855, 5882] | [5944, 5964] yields 1.02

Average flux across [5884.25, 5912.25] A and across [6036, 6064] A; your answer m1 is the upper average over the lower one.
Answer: 1.1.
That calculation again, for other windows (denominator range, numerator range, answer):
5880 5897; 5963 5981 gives 1.16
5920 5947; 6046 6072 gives 1.05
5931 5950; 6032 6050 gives 1.05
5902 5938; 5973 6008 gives 1.02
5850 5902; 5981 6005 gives 1.05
